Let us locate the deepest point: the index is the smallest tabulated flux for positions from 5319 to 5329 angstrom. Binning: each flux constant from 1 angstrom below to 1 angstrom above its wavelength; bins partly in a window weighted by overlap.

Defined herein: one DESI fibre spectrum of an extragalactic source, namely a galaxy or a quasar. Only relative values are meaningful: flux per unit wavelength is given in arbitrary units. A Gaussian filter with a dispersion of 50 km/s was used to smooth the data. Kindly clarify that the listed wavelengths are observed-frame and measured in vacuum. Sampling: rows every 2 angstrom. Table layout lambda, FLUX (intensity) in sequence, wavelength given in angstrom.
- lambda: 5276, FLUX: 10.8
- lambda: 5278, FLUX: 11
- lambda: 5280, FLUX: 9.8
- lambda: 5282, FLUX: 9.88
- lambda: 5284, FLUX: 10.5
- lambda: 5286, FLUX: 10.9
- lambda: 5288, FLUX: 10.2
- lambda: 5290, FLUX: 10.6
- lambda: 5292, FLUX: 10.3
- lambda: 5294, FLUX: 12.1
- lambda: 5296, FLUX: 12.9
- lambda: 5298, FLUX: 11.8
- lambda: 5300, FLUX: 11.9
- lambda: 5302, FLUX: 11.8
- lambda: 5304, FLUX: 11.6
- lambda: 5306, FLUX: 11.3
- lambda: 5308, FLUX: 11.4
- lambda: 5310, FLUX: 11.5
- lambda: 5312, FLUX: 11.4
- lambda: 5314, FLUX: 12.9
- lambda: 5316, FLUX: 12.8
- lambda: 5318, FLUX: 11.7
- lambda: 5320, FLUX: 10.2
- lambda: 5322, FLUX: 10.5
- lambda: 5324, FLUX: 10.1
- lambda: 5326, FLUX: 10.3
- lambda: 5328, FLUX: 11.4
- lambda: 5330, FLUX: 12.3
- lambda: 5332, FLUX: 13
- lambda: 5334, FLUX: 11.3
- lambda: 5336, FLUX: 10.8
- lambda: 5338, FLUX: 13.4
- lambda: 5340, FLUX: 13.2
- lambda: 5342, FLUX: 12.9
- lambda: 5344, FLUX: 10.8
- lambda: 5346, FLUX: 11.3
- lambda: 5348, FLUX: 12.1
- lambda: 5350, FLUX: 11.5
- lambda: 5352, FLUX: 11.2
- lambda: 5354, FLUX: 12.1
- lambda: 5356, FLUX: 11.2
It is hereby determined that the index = 10.1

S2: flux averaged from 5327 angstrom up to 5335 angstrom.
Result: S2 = 12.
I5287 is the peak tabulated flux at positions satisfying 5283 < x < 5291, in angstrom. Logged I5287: 10.9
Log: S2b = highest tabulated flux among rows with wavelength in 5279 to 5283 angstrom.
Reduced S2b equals 9.88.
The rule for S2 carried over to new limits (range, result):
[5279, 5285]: 10.1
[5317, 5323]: 10.8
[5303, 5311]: 11.4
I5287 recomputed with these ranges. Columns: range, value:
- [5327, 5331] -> 12.3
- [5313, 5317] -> 12.9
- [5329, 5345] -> 13.4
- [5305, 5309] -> 11.4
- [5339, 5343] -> 13.2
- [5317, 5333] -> 13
